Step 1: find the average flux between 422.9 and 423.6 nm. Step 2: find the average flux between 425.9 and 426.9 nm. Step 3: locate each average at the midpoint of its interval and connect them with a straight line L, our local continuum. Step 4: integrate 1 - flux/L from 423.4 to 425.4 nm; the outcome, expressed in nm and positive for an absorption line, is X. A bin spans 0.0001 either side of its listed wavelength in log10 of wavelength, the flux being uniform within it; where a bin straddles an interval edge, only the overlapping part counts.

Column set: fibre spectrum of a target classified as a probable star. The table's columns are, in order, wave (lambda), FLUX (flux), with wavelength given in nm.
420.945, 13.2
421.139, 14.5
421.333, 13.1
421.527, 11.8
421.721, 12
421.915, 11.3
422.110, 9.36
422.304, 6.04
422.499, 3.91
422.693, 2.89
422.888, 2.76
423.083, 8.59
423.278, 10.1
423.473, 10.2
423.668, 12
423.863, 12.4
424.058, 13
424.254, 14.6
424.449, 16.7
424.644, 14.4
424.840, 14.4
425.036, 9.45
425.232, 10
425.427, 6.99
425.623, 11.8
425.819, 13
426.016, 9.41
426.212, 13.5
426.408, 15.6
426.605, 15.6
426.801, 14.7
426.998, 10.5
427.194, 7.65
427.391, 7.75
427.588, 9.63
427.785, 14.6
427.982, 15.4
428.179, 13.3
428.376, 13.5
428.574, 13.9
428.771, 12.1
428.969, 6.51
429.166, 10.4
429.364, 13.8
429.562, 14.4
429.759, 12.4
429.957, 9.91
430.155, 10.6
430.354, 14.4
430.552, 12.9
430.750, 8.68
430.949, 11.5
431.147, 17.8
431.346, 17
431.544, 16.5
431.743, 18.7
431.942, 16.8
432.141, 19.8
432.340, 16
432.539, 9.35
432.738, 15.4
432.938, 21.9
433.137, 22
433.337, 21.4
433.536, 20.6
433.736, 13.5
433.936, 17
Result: -0.37 nm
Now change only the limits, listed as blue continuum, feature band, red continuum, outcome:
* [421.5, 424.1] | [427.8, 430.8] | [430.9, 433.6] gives 0.50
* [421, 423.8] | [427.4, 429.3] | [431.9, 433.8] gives 0.29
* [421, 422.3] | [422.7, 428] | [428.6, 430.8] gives 0.07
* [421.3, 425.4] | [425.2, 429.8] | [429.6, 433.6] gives 0.36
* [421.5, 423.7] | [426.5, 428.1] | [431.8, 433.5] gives 0.09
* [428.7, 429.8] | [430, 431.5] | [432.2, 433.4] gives 0.10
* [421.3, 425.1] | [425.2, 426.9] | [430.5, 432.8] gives -0.05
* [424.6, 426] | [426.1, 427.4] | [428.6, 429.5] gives -0.15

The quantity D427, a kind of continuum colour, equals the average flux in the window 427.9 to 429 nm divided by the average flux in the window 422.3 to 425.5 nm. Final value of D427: 1.27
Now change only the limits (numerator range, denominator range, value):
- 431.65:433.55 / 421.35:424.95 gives 1.74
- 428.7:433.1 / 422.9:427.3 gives 1.19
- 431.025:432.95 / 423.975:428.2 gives 1.35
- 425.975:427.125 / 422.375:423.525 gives 2.12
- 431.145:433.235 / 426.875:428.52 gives 1.49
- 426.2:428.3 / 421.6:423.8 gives 1.53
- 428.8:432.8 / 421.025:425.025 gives 1.27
